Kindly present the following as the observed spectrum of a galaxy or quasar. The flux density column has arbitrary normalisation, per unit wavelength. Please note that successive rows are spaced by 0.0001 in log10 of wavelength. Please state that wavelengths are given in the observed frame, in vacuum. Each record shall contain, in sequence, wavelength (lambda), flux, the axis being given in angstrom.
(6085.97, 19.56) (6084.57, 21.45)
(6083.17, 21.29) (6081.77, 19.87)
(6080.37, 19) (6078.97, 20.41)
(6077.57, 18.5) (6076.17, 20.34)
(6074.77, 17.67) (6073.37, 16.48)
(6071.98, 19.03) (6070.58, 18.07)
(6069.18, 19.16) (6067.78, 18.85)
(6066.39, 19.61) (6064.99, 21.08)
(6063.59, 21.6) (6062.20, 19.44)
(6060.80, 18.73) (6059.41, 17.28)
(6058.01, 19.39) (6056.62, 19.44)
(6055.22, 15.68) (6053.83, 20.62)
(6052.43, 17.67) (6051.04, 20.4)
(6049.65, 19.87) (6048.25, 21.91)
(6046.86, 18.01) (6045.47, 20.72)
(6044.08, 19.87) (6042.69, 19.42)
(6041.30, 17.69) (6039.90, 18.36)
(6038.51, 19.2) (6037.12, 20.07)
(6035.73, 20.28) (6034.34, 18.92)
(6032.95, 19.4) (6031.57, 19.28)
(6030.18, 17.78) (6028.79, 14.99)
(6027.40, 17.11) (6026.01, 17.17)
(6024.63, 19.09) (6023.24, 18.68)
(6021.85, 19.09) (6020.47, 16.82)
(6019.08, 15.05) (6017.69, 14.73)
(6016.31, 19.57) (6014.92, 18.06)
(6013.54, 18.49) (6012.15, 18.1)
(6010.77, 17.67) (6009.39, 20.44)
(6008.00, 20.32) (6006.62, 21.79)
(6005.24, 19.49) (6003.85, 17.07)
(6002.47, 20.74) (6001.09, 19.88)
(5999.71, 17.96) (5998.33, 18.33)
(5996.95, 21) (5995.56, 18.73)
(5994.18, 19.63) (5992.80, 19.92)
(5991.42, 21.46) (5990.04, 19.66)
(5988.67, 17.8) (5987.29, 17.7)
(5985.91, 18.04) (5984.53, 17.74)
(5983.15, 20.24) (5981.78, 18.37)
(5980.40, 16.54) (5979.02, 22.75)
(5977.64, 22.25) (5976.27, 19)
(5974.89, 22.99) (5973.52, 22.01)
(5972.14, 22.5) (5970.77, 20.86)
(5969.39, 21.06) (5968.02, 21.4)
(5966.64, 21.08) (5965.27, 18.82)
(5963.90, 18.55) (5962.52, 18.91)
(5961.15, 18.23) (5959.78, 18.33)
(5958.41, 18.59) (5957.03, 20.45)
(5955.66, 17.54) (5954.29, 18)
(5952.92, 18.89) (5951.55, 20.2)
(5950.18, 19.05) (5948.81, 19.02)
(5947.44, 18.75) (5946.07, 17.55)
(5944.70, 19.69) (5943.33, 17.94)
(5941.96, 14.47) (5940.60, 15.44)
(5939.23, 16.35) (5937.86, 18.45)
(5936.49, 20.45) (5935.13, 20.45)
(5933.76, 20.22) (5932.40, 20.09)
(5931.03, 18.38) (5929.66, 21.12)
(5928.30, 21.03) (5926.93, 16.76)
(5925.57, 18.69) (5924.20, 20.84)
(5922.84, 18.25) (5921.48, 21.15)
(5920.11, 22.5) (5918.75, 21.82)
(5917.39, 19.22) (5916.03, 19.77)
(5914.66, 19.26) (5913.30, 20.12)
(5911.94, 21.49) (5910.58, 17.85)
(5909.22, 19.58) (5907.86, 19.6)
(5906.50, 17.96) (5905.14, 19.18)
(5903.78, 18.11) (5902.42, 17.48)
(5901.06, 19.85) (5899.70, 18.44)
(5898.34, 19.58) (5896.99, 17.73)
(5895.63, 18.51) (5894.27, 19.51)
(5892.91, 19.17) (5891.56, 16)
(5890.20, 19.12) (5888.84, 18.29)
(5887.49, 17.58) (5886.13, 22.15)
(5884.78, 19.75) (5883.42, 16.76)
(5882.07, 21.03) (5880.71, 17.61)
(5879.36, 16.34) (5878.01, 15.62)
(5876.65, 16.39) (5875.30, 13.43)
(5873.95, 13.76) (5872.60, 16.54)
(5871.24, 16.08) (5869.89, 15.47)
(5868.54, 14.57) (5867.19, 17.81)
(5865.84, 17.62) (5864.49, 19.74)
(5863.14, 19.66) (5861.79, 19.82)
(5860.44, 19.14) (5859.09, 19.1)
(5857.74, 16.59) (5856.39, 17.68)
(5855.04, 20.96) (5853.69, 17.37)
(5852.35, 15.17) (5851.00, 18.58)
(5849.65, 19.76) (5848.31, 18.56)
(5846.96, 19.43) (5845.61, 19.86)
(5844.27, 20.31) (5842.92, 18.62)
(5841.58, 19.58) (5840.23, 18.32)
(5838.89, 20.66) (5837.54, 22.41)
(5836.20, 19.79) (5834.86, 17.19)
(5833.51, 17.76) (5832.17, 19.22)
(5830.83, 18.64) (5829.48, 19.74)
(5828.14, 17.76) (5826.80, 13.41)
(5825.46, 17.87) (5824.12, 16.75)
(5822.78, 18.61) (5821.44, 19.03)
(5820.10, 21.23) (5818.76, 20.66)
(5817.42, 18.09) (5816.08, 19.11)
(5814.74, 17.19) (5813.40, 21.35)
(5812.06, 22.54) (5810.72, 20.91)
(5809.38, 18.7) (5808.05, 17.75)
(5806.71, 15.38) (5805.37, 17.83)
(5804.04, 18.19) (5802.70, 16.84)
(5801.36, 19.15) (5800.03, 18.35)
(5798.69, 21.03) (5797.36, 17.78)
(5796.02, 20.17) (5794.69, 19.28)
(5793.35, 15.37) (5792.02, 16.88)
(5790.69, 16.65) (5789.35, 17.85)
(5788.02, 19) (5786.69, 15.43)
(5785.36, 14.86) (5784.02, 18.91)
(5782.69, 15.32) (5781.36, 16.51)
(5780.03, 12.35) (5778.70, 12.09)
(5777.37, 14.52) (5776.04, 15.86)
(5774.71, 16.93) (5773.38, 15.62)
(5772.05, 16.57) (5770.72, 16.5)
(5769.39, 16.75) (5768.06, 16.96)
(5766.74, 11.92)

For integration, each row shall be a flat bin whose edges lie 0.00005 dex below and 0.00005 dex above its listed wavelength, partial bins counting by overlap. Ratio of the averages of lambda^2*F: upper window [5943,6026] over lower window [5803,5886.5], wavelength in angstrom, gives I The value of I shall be 1.1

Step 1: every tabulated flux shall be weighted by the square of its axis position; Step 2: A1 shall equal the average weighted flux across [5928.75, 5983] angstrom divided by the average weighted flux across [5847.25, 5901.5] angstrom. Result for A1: 1.11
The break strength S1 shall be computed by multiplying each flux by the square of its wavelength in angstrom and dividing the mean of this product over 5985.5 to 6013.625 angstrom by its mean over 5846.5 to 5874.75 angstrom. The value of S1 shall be 1.1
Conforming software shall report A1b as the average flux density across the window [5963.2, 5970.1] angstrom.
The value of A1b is 20.2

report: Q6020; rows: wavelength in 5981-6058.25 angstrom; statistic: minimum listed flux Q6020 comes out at 14.73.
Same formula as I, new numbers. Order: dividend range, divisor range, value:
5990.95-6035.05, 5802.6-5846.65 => 1.05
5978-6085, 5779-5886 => 1.12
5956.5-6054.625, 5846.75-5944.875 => 1.08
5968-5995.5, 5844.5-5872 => 1.15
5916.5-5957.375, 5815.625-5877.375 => 1.08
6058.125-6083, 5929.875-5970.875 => 1.06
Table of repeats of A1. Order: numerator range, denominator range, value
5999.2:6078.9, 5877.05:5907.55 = 1.07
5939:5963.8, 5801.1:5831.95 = 1.03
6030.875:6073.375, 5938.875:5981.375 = 1.03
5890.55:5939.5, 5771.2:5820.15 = 1.14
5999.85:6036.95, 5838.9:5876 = 1.09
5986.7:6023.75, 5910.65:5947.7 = 1.00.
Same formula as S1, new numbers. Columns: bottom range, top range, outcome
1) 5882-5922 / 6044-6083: 1.06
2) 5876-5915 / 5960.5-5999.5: 1.09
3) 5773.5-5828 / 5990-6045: 1.15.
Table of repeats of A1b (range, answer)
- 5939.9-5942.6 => 15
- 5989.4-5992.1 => 20.6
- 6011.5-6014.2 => 18.3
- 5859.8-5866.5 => 19.2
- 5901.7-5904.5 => 17.8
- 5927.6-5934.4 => 20.2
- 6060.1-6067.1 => 20.1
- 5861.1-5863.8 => 19.7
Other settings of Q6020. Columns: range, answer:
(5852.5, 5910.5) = 13.43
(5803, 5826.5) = 15.38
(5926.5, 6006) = 14.47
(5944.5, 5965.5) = 17.54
